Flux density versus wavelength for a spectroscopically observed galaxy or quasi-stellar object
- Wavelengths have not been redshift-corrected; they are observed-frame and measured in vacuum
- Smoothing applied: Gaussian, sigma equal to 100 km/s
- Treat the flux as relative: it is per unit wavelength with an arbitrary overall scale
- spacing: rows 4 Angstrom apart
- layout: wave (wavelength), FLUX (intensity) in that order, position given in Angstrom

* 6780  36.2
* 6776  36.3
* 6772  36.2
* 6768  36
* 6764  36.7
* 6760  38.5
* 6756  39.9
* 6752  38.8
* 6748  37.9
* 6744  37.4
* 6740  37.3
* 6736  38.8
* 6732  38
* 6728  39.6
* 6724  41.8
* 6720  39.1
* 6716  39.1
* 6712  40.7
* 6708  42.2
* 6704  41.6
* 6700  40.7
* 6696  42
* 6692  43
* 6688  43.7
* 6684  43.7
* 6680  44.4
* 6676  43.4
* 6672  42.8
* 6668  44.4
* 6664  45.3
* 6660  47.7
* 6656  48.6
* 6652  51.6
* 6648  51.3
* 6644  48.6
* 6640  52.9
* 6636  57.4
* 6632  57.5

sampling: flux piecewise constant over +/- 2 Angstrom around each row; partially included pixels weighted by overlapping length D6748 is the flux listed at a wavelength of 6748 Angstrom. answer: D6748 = 37.9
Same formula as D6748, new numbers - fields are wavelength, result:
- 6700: 40.7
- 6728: 39.6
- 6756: 39.9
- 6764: 36.7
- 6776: 36.3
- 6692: 43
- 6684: 43.7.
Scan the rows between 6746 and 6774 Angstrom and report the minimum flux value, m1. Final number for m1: 36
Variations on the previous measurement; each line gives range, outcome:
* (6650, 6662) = 47.7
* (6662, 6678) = 42.8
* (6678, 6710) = 40.7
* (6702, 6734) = 38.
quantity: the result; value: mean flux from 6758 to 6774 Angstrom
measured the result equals 36.9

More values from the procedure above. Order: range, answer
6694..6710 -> 41.6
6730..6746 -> 37.9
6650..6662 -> 49.3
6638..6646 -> 50.8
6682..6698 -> 43.1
